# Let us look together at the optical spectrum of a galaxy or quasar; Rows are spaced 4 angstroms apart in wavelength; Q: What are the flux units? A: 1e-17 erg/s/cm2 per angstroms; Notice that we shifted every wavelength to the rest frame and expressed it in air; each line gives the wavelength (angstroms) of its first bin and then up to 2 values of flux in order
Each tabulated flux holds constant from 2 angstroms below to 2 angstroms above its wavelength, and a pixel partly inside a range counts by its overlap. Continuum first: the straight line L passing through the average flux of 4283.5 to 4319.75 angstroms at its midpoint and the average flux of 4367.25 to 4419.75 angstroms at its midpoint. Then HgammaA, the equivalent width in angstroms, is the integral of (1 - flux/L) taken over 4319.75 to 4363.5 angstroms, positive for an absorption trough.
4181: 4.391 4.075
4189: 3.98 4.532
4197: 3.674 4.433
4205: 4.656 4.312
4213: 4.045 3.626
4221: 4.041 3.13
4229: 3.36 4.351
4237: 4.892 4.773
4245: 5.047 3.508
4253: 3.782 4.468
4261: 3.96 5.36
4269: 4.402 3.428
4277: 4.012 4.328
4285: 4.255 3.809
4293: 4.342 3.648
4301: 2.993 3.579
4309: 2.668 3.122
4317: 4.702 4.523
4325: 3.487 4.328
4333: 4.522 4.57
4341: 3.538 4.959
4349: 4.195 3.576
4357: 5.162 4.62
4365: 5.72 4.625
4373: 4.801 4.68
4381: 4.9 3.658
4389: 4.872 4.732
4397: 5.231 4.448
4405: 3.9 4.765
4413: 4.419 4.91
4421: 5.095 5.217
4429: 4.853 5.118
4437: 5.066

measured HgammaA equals -2.51 angstroms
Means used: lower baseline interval 3.69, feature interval 4.33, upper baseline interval 4.62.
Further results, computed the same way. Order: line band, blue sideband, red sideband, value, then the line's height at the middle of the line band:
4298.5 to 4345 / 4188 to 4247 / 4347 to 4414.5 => 6.2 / 4.46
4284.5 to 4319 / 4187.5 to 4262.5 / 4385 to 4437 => 5.8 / 4.4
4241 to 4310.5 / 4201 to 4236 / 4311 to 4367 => 2.6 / 4.17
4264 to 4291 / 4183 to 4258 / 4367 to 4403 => 0.8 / 4.32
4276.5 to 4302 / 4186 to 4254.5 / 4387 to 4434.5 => 2.5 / 4.37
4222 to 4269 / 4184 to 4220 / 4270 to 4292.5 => -2.0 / 4.07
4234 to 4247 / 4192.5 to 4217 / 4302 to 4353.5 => -2.3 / 4.14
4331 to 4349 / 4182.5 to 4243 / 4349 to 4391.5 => 0.7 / 4.54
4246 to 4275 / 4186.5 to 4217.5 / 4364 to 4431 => 1.3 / 4.35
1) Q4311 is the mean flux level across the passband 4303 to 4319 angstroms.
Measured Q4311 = 3.52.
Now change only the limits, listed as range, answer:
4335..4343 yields 4.05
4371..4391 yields 4.58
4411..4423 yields 4.81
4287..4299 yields 3.93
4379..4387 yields 4.28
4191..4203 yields 4.21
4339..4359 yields 4.29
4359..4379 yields 4.89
